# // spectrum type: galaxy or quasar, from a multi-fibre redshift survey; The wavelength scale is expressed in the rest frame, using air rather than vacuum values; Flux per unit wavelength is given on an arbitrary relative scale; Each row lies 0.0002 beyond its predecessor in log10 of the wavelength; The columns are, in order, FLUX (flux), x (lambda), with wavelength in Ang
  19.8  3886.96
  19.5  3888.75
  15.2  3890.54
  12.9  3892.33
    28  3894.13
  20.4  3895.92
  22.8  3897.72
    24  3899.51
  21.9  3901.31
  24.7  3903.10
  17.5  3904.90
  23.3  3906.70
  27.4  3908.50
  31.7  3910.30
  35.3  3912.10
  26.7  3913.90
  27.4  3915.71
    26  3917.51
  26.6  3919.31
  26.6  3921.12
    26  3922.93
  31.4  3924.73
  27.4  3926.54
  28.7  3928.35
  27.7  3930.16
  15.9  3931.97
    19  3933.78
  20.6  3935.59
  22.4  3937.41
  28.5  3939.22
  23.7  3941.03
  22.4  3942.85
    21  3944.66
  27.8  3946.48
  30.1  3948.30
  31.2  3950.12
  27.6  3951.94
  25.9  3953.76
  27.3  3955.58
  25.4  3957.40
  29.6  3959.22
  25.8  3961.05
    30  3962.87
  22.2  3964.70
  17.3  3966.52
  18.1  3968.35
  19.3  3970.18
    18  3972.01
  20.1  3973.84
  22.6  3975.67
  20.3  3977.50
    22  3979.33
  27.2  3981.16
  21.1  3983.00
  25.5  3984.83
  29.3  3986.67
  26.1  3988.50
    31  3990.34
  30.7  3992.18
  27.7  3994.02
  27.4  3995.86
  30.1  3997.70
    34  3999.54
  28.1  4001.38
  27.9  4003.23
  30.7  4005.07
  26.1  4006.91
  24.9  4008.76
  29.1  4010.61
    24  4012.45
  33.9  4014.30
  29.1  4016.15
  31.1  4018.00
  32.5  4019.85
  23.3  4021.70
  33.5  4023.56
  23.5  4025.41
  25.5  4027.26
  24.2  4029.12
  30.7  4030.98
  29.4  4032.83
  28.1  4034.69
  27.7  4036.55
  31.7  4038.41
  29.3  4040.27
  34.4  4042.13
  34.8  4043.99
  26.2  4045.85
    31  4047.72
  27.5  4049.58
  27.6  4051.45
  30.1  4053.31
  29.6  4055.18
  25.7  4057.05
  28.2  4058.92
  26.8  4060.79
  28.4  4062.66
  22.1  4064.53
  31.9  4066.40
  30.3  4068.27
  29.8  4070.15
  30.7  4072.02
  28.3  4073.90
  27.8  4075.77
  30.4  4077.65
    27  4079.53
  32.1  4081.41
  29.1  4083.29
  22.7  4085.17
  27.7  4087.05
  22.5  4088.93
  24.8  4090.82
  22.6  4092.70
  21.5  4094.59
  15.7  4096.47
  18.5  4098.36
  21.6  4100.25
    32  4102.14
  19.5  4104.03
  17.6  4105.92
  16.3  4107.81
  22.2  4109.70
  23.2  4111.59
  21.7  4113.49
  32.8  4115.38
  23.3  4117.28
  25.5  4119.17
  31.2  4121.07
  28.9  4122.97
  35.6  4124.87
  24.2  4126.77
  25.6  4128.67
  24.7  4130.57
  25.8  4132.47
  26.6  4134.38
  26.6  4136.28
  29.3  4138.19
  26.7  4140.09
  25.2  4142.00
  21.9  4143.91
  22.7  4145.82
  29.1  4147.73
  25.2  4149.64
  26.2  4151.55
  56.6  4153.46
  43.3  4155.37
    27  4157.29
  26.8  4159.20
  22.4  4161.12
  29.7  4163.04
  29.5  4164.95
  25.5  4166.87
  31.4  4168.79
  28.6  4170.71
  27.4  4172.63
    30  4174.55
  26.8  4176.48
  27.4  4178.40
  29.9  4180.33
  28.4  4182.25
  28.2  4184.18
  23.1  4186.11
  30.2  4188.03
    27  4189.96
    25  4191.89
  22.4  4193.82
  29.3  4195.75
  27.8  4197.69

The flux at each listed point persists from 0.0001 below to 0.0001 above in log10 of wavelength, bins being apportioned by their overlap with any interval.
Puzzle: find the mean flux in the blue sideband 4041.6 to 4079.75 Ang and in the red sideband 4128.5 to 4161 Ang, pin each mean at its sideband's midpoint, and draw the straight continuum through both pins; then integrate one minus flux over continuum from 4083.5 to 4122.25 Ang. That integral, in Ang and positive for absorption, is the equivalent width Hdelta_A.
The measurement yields 7.4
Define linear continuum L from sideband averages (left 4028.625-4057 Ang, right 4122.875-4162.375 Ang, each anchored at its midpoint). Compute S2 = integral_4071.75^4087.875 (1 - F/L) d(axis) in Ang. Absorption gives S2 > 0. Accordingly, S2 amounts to 0.44 Ang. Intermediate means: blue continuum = 29.4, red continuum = 28.6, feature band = 28.3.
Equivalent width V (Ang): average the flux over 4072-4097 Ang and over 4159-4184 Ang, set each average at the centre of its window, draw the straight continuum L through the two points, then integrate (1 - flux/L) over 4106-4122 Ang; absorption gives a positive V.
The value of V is 1.5 Ang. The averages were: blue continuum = 25.9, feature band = 24.2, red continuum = 28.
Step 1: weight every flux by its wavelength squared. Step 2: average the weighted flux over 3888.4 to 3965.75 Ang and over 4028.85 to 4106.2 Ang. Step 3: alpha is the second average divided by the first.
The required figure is 1.16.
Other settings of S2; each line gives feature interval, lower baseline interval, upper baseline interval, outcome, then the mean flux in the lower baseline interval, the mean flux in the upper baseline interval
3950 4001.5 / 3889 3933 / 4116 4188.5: 0.56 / 24.7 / 28.3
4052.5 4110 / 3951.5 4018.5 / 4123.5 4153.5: 2.74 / 26.1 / 27.4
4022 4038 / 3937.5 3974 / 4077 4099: -2.08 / 24.6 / 24.5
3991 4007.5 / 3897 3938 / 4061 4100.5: -2.32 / 25.3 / 26.1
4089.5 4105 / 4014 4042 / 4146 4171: 4.06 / 28.9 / 30.7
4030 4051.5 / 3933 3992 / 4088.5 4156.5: -4.03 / 24.4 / 26.1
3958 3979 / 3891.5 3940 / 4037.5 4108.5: 2.72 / 24.9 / 26.7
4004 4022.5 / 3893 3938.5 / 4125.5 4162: -1.41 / 25.1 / 28.3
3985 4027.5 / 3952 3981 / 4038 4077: -4.83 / 23.2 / 29.1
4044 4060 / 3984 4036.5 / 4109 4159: -0.14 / 28.5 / 28.1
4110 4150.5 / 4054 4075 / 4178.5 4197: 1.87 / 28.4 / 27.1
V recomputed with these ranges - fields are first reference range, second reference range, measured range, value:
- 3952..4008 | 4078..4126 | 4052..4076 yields -3.3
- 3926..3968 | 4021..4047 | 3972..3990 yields 1.9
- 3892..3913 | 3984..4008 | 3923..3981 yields 5.4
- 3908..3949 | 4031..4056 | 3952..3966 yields 0.3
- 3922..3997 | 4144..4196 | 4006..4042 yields -3.2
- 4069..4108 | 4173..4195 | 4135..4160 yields -3.3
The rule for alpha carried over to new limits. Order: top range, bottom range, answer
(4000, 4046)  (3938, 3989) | 1.22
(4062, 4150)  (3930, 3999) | 1.12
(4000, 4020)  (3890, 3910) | 1.38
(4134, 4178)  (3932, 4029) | 1.22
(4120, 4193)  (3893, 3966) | 1.24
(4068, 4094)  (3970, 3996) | 1.17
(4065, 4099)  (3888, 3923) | 1.19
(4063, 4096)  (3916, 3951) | 1.14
